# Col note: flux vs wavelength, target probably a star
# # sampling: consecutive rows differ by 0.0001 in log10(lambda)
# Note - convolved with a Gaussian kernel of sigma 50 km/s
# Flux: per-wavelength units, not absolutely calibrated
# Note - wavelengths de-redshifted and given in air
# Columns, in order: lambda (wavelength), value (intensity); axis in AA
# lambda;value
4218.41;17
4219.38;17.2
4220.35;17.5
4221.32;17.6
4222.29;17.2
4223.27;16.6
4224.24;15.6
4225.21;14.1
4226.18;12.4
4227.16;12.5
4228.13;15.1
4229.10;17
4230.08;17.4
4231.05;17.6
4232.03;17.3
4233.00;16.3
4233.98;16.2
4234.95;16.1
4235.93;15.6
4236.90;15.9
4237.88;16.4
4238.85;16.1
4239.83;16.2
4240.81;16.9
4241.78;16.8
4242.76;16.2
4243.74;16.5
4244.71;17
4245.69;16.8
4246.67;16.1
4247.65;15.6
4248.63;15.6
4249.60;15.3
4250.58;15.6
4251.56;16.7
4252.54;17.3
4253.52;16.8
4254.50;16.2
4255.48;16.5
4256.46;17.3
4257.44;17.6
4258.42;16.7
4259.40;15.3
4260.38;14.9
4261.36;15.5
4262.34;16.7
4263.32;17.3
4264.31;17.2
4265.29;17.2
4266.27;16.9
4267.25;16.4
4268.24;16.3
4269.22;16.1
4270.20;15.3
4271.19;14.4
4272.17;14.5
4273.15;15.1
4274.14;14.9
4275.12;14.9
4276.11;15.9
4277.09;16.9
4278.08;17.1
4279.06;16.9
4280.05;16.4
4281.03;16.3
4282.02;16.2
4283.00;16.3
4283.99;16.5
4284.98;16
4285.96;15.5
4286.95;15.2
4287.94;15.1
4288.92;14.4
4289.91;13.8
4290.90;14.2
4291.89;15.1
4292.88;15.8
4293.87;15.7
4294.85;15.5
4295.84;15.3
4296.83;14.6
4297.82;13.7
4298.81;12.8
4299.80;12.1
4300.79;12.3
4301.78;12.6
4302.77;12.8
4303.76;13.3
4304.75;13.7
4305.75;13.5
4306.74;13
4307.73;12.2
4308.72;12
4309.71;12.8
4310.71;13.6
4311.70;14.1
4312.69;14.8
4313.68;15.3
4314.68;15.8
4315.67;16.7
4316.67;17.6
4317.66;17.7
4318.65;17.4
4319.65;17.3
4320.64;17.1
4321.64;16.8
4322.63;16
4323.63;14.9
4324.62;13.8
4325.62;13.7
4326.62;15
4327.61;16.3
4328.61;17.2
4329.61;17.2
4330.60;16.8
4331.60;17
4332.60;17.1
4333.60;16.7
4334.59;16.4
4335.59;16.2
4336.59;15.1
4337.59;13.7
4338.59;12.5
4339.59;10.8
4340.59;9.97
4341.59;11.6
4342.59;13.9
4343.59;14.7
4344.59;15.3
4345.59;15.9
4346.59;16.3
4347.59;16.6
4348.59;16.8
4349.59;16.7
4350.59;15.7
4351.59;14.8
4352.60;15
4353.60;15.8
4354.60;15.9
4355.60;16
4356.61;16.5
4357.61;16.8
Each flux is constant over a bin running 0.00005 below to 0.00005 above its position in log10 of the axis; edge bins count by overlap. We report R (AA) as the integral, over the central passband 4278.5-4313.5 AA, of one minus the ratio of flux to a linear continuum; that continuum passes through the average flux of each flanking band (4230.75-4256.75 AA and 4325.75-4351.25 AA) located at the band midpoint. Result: 2.99 AA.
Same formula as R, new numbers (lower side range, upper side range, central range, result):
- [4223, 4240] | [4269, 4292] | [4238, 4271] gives -1.48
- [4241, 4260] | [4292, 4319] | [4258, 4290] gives -0.80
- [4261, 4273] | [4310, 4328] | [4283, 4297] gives 0.62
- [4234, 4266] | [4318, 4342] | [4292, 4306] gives 1.64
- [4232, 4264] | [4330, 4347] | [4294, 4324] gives 1.25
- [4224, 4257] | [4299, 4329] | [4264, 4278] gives -0.33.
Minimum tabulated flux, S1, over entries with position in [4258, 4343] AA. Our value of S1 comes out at 9.97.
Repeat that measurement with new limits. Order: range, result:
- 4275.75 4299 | 12.8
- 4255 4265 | 14.9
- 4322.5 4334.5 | 13.7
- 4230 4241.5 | 15.6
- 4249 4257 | 15.3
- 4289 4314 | 12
